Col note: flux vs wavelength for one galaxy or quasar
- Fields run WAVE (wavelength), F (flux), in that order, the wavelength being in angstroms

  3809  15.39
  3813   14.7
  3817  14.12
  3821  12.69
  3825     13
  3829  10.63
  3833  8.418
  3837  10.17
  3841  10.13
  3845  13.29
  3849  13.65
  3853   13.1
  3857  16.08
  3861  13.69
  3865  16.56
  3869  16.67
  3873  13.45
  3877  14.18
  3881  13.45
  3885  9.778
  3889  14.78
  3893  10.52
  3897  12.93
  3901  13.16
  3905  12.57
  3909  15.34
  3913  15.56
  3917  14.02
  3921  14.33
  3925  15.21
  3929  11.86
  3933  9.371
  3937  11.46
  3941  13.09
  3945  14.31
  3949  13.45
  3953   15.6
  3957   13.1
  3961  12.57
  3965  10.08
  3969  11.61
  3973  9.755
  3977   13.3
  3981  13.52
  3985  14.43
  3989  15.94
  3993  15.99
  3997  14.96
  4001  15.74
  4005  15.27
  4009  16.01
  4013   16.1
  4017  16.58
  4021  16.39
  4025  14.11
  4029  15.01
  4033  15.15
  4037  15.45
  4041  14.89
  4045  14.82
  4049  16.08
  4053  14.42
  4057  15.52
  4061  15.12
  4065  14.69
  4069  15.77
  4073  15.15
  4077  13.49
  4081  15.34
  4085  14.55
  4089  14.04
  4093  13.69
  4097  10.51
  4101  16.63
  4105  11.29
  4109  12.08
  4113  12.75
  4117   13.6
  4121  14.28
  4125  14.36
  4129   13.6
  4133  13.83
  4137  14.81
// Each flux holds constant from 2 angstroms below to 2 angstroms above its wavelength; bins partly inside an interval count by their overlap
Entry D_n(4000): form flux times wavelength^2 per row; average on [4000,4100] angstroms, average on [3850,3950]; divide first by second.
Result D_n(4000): 1.2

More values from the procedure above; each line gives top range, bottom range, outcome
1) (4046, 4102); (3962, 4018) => 1.07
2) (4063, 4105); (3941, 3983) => 1.19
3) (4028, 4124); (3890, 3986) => 1.18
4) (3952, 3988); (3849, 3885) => 0.93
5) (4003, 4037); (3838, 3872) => 1.21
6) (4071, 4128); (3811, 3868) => 1.21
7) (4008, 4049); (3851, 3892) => 1.19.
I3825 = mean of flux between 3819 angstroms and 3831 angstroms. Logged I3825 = 12.1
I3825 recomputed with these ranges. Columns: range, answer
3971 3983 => 12.2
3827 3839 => 9.74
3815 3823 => 13.4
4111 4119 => 13.2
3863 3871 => 16.6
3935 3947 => 13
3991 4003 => 15.6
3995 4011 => 15.5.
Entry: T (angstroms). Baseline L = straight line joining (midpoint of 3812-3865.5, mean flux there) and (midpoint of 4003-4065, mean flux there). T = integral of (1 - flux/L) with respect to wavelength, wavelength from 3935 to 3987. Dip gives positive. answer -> 5.8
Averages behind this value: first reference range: 12.7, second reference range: 15.4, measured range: 12.8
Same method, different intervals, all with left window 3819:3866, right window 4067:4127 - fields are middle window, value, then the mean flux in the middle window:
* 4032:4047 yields -1.70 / 15.1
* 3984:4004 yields -3.22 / 15.5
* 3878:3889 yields 0.28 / 12.4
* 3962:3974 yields 2.24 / 10.7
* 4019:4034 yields -1.88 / 15.2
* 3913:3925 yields -1.54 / 14.6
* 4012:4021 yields -1.98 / 16.4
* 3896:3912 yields -1.01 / 13.7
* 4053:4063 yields -1.10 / 15.1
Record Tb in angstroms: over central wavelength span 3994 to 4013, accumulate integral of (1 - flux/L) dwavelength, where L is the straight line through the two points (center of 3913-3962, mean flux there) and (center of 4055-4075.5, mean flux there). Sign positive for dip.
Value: -1.7 angstroms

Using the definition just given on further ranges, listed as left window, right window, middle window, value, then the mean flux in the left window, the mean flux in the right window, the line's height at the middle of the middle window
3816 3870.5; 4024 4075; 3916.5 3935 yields 1.26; 13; 15.1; 13.8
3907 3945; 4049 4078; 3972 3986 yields 1.18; 13.4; 15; 14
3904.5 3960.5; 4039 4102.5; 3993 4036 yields -4.12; 13.5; 14.7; 14.2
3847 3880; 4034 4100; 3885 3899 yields 2.22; 14.6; 14.6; 14.6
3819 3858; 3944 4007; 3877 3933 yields -1.71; 12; 13.7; 12.8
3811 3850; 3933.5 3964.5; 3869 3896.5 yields -1.17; 12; 13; 12.5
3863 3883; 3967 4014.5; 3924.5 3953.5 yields 3.55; 14.9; 14.4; 14.6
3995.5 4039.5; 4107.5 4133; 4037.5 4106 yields -0.35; 15.5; 13.5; 14.5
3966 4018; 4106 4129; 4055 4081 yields -2.30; 14.4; 13.3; 13.8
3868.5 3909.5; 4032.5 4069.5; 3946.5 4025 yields 0.81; 13.2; 15.2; 14.4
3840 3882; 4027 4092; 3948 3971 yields 2.89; 14.1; 14.9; 14.5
